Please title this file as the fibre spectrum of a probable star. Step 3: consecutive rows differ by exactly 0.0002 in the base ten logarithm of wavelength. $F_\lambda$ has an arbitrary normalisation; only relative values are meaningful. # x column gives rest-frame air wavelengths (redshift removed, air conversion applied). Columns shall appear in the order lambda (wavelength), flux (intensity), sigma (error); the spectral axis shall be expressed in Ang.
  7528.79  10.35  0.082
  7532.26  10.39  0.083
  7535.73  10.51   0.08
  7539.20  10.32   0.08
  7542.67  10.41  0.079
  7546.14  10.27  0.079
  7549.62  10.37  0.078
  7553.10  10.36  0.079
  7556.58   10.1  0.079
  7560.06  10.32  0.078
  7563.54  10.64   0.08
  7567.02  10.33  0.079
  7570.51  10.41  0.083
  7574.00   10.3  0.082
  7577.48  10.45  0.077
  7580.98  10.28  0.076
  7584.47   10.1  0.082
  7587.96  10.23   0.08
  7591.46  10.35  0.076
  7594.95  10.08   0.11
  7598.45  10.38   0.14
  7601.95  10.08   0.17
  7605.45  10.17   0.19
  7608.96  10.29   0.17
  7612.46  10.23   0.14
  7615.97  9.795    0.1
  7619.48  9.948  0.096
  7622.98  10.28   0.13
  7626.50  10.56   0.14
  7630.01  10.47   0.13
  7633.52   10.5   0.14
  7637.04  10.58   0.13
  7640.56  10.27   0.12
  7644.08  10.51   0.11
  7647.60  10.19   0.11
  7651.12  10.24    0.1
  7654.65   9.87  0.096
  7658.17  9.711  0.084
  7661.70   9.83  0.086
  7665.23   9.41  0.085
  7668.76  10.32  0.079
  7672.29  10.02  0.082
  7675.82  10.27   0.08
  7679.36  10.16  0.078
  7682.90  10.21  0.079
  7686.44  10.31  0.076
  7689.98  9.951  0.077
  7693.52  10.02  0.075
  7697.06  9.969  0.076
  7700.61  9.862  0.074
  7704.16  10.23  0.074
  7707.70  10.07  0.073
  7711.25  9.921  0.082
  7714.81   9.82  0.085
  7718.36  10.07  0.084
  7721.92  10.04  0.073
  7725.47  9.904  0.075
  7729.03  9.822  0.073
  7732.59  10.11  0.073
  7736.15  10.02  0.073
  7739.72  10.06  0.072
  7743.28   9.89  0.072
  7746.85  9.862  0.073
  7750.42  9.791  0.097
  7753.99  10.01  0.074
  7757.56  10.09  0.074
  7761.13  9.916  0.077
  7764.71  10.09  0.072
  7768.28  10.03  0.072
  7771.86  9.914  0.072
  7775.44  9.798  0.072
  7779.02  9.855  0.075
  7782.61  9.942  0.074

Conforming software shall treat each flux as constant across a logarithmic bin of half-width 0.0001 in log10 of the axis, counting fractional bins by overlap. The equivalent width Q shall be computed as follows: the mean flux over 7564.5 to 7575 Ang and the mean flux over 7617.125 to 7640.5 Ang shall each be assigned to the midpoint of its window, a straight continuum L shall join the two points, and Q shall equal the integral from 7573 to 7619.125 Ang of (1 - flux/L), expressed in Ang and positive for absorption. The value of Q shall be 0.74 Ang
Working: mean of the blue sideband 10.4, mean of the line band 10.2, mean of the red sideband 10.4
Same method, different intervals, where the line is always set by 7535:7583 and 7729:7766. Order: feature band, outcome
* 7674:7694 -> -0.12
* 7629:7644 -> -0.38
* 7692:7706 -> 0.07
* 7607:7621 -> 0.24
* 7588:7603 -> 0.08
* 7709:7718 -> 0.12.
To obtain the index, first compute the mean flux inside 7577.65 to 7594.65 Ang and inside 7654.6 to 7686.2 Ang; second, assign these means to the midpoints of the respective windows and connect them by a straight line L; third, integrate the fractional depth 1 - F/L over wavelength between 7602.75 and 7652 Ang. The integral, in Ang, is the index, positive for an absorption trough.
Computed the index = -0.8 Ang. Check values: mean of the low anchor 10.2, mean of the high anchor 10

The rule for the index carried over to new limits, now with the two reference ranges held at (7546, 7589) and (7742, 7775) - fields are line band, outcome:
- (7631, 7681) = 0.1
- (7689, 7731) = 0.3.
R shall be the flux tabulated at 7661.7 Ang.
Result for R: 9.83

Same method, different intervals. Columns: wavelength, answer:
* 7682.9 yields 10.21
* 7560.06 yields 10.32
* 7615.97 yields 9.795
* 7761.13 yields 9.916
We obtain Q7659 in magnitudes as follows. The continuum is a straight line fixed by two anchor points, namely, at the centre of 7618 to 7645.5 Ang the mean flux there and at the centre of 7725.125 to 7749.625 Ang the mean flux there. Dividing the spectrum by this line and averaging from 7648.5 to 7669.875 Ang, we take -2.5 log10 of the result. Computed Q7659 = 0.04 mag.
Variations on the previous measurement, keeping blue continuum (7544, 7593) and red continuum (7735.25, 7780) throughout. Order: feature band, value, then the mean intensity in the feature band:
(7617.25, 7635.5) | -0.01 mag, 10.3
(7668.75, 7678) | -0.01 mag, 10.2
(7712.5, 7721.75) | 0.01 mag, 9.95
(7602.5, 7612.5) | 0.00 mag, 10.2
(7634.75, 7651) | -0.02 mag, 10.4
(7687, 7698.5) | 0.01 mag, 10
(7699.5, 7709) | 0.00 mag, 10.1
